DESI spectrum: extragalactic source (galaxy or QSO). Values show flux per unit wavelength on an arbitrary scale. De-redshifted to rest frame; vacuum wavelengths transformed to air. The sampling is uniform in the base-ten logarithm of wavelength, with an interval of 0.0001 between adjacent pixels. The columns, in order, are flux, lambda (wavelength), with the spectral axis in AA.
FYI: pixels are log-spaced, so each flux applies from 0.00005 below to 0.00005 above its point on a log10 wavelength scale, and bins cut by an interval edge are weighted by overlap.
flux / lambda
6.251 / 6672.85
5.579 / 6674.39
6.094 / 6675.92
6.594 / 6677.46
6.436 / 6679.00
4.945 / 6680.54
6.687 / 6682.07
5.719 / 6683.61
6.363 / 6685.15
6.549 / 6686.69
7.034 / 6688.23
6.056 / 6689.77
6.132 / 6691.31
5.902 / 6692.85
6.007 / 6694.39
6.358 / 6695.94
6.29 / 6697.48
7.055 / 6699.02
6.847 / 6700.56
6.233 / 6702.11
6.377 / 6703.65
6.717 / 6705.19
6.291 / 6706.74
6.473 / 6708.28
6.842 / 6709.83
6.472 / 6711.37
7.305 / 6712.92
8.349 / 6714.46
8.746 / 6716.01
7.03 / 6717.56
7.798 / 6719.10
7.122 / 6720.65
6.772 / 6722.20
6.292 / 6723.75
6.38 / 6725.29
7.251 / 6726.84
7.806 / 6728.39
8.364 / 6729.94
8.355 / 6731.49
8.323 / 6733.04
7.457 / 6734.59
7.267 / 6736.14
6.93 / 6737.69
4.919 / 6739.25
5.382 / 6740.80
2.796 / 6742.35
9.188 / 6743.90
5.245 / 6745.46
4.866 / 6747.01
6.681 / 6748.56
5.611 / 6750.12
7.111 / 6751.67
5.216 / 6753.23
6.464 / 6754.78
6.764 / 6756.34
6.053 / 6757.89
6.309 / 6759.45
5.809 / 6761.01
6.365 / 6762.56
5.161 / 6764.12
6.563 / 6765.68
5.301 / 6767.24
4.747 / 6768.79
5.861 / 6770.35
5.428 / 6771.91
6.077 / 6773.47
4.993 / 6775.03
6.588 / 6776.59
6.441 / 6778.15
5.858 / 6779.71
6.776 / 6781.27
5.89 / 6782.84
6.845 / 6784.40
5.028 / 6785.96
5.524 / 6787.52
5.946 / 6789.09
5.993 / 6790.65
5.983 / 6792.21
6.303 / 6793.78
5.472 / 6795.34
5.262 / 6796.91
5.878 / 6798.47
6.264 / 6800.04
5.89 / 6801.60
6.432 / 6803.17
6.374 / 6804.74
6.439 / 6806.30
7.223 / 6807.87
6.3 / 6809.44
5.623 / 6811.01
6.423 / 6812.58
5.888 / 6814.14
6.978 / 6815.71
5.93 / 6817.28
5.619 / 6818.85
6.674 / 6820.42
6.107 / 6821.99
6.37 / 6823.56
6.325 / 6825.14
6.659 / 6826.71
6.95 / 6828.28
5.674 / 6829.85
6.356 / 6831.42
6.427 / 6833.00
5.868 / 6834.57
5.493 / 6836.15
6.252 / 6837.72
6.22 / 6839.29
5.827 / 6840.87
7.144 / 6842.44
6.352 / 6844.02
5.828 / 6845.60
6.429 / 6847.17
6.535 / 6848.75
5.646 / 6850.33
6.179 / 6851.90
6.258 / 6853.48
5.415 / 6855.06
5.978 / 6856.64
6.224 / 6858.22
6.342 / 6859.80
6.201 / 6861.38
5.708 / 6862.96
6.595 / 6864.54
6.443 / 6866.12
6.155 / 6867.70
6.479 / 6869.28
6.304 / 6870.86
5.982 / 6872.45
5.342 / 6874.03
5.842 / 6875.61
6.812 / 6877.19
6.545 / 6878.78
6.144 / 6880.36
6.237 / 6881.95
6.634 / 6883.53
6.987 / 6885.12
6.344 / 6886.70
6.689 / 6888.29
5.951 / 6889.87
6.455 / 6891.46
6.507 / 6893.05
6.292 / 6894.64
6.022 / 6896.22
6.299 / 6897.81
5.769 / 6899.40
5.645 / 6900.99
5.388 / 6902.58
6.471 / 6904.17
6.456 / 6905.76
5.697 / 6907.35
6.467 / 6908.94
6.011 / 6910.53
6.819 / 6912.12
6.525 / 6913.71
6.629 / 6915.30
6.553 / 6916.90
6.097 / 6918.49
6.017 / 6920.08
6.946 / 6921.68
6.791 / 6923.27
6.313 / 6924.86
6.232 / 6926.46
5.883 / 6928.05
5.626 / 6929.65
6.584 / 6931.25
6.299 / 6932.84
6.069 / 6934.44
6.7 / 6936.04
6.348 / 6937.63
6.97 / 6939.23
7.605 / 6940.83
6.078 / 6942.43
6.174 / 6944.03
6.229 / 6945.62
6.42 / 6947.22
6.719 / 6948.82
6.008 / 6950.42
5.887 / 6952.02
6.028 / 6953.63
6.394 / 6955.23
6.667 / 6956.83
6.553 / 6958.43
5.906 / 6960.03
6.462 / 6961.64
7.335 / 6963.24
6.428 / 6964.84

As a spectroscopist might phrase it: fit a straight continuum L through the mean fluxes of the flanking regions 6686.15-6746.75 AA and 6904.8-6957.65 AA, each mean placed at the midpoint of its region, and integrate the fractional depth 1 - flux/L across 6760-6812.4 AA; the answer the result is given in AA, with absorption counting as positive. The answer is 5.3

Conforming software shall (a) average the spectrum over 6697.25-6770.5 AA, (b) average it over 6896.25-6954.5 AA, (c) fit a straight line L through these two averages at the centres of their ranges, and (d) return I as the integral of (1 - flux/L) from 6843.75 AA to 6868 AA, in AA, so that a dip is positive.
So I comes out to 1.0 AA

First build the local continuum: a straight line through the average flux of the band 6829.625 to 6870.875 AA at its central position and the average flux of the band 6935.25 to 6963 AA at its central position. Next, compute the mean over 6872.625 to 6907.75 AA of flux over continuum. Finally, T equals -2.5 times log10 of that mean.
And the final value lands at 0.012 mag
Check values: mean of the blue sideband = 6.16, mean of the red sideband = 6.44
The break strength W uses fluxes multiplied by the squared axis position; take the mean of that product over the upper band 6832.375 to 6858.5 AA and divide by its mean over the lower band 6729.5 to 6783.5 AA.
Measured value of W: 1.0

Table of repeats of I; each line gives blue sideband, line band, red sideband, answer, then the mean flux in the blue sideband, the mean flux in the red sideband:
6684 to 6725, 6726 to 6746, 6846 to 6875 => -0.8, 6.73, 6.12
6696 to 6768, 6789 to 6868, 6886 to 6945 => 3.5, 6.63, 6.32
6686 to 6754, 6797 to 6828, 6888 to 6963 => 1.2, 6.69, 6.32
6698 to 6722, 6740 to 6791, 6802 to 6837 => 5.7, 7.03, 6.27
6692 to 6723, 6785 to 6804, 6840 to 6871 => 1.8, 6.85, 6.2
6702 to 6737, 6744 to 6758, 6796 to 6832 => 1.5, 7.24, 6.24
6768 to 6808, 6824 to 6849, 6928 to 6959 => -0.7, 5.96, 6.37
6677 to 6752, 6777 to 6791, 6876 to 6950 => 1.1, 6.65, 6.35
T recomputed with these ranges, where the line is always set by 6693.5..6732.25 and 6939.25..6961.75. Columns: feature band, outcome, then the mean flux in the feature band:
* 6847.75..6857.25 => 0.109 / 6.01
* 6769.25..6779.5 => 0.170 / 5.86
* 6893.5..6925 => 0.039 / 6.26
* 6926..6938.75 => 0.033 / 6.24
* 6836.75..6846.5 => 0.069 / 6.26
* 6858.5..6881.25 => 0.066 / 6.21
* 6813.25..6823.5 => 0.087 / 6.22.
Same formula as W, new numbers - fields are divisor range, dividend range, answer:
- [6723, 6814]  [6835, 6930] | 1.04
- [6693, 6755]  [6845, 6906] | 0.96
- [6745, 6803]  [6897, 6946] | 1.11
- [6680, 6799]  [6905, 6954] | 1.06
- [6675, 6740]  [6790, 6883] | 0.95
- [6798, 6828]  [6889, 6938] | 1.02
